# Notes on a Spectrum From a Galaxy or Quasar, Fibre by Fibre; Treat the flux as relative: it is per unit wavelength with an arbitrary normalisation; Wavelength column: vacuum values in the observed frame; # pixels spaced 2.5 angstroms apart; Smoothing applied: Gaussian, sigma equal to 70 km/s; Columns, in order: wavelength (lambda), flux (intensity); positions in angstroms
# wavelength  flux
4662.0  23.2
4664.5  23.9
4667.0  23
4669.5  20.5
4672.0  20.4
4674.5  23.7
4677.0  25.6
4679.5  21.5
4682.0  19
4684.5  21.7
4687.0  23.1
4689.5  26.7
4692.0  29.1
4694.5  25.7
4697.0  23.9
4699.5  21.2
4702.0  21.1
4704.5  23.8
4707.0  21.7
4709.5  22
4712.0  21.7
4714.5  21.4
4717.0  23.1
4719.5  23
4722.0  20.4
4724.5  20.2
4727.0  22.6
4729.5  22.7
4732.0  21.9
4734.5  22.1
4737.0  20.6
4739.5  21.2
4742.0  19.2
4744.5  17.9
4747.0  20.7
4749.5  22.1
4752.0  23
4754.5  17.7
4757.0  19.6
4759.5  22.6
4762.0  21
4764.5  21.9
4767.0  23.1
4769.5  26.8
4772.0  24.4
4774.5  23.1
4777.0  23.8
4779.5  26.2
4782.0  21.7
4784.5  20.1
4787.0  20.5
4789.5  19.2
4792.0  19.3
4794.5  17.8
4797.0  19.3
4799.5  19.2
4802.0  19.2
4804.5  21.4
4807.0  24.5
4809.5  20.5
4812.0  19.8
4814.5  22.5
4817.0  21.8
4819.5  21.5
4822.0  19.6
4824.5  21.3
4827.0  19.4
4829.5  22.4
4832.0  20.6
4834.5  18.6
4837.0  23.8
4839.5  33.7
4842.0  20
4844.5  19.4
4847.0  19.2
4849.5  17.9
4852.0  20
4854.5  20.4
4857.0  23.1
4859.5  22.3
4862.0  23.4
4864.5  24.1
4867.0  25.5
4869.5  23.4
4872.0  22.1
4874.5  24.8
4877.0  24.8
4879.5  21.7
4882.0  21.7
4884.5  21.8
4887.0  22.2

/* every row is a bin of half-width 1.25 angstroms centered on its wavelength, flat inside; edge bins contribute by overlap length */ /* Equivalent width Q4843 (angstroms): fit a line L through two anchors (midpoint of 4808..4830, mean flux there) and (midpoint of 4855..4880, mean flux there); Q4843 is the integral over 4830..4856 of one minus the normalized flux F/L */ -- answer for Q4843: 0.9 angstroms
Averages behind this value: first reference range 21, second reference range 23.5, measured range 21.4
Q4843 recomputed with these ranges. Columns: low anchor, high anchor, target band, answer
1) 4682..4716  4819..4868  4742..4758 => 1.8 angstroms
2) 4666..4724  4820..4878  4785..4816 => 2.8 angstroms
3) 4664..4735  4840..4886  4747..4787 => 0.2 angstroms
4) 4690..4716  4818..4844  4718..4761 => 3.5 angstroms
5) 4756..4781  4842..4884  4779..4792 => 1.1 angstroms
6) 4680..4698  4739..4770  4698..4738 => 1.6 angstroms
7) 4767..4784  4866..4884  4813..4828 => 1.7 angstroms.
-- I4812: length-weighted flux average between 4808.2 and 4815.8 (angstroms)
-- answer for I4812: 21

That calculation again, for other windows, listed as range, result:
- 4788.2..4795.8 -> 18.8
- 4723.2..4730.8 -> 21.8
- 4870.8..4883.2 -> 23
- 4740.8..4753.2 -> 20.6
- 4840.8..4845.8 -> 19.7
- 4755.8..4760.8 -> 21.1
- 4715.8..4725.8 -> 21.7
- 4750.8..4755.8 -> 20.3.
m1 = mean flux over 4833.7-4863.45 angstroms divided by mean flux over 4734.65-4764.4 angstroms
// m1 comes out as 1.06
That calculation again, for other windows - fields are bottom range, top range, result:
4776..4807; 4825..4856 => 1.03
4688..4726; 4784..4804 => 0.84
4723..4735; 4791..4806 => 0.89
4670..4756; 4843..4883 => 1.00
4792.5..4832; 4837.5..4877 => 1.10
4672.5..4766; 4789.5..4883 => 0.98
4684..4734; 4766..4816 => 0.95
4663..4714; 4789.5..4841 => 0.93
